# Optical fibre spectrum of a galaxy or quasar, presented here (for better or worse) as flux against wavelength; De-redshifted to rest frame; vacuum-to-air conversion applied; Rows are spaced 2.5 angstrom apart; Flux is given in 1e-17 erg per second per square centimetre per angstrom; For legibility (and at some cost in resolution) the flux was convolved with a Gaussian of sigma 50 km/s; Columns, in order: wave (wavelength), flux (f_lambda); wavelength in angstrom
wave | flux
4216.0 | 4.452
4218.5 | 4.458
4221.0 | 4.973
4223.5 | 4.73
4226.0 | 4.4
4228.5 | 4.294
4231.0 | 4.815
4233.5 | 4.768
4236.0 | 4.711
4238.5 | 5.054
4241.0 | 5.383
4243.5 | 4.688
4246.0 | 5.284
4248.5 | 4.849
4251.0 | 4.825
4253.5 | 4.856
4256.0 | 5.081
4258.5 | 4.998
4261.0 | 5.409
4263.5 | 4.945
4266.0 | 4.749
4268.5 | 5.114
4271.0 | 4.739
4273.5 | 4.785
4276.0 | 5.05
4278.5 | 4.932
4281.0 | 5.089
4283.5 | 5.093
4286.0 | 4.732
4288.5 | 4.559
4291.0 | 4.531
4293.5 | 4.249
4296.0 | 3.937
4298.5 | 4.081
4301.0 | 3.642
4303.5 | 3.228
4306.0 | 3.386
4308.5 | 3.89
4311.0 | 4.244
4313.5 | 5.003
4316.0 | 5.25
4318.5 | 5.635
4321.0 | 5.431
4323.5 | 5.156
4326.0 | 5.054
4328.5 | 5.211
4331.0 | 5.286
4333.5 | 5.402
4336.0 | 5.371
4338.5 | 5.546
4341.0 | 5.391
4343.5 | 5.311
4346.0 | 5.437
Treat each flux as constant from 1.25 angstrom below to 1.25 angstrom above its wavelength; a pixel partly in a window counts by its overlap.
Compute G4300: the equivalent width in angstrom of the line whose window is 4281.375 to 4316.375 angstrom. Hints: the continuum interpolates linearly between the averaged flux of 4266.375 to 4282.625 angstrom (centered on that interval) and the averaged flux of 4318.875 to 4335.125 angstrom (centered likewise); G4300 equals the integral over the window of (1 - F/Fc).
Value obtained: 5.7 angstrom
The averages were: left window 4.94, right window 5.28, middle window 4.27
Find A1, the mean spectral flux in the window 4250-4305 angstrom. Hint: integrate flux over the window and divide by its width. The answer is 4.66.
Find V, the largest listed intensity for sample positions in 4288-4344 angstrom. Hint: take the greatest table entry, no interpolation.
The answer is 5.635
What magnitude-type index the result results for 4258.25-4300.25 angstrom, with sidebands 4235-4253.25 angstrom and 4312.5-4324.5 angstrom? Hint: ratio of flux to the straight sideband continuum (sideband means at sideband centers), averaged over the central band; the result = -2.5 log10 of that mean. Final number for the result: 0.08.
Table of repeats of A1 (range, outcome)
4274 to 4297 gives 4.7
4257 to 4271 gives 5.02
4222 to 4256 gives 4.83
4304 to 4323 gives 4.65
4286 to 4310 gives 3.99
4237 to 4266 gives 5.02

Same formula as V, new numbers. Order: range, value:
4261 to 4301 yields 5.409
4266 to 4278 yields 5.114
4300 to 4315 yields 5.003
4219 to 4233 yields 4.973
